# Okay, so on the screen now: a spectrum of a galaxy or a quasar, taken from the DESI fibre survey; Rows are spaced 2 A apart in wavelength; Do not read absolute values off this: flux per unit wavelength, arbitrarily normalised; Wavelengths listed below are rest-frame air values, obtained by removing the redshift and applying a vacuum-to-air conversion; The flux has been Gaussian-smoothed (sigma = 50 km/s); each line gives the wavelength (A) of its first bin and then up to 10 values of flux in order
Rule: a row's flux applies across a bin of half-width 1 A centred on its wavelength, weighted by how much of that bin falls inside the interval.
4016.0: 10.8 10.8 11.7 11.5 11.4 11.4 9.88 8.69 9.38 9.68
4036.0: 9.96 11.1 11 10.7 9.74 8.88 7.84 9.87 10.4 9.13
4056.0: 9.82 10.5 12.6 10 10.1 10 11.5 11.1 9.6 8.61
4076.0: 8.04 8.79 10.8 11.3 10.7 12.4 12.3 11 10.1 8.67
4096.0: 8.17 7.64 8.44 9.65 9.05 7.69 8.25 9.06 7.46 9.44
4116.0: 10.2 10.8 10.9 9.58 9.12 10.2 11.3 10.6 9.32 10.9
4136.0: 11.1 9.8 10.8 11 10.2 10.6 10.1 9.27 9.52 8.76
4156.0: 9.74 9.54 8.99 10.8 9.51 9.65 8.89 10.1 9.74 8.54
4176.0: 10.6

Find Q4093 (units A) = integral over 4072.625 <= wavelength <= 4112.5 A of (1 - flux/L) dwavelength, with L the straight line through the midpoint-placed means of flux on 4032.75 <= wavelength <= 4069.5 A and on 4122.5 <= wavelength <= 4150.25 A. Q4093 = 3.15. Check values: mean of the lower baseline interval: 10.2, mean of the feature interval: 9.43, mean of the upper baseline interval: 10.3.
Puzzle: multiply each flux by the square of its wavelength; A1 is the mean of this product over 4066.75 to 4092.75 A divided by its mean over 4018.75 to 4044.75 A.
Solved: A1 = 1.02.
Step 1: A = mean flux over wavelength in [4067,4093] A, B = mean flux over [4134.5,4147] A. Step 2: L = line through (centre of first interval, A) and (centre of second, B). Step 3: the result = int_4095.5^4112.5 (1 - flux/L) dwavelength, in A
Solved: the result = 3.4 A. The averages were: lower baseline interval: 10.5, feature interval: 8.41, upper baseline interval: 10.6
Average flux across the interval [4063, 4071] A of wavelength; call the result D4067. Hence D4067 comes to 10.7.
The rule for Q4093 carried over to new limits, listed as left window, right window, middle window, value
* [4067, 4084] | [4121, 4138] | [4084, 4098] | -0.3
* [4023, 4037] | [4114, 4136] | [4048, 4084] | 0.2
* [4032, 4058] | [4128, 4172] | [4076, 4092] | -1.4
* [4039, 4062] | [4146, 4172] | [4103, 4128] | 1.0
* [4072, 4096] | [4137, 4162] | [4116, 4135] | -0.6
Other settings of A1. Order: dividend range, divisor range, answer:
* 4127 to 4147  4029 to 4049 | 1.14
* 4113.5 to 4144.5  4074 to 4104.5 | 1.08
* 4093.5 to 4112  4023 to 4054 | 0.88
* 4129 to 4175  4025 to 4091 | 1.01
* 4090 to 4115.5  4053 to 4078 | 0.89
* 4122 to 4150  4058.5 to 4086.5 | 1.03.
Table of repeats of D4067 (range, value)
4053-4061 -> 10.5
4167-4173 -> 9.58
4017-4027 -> 11.4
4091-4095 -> 9.38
